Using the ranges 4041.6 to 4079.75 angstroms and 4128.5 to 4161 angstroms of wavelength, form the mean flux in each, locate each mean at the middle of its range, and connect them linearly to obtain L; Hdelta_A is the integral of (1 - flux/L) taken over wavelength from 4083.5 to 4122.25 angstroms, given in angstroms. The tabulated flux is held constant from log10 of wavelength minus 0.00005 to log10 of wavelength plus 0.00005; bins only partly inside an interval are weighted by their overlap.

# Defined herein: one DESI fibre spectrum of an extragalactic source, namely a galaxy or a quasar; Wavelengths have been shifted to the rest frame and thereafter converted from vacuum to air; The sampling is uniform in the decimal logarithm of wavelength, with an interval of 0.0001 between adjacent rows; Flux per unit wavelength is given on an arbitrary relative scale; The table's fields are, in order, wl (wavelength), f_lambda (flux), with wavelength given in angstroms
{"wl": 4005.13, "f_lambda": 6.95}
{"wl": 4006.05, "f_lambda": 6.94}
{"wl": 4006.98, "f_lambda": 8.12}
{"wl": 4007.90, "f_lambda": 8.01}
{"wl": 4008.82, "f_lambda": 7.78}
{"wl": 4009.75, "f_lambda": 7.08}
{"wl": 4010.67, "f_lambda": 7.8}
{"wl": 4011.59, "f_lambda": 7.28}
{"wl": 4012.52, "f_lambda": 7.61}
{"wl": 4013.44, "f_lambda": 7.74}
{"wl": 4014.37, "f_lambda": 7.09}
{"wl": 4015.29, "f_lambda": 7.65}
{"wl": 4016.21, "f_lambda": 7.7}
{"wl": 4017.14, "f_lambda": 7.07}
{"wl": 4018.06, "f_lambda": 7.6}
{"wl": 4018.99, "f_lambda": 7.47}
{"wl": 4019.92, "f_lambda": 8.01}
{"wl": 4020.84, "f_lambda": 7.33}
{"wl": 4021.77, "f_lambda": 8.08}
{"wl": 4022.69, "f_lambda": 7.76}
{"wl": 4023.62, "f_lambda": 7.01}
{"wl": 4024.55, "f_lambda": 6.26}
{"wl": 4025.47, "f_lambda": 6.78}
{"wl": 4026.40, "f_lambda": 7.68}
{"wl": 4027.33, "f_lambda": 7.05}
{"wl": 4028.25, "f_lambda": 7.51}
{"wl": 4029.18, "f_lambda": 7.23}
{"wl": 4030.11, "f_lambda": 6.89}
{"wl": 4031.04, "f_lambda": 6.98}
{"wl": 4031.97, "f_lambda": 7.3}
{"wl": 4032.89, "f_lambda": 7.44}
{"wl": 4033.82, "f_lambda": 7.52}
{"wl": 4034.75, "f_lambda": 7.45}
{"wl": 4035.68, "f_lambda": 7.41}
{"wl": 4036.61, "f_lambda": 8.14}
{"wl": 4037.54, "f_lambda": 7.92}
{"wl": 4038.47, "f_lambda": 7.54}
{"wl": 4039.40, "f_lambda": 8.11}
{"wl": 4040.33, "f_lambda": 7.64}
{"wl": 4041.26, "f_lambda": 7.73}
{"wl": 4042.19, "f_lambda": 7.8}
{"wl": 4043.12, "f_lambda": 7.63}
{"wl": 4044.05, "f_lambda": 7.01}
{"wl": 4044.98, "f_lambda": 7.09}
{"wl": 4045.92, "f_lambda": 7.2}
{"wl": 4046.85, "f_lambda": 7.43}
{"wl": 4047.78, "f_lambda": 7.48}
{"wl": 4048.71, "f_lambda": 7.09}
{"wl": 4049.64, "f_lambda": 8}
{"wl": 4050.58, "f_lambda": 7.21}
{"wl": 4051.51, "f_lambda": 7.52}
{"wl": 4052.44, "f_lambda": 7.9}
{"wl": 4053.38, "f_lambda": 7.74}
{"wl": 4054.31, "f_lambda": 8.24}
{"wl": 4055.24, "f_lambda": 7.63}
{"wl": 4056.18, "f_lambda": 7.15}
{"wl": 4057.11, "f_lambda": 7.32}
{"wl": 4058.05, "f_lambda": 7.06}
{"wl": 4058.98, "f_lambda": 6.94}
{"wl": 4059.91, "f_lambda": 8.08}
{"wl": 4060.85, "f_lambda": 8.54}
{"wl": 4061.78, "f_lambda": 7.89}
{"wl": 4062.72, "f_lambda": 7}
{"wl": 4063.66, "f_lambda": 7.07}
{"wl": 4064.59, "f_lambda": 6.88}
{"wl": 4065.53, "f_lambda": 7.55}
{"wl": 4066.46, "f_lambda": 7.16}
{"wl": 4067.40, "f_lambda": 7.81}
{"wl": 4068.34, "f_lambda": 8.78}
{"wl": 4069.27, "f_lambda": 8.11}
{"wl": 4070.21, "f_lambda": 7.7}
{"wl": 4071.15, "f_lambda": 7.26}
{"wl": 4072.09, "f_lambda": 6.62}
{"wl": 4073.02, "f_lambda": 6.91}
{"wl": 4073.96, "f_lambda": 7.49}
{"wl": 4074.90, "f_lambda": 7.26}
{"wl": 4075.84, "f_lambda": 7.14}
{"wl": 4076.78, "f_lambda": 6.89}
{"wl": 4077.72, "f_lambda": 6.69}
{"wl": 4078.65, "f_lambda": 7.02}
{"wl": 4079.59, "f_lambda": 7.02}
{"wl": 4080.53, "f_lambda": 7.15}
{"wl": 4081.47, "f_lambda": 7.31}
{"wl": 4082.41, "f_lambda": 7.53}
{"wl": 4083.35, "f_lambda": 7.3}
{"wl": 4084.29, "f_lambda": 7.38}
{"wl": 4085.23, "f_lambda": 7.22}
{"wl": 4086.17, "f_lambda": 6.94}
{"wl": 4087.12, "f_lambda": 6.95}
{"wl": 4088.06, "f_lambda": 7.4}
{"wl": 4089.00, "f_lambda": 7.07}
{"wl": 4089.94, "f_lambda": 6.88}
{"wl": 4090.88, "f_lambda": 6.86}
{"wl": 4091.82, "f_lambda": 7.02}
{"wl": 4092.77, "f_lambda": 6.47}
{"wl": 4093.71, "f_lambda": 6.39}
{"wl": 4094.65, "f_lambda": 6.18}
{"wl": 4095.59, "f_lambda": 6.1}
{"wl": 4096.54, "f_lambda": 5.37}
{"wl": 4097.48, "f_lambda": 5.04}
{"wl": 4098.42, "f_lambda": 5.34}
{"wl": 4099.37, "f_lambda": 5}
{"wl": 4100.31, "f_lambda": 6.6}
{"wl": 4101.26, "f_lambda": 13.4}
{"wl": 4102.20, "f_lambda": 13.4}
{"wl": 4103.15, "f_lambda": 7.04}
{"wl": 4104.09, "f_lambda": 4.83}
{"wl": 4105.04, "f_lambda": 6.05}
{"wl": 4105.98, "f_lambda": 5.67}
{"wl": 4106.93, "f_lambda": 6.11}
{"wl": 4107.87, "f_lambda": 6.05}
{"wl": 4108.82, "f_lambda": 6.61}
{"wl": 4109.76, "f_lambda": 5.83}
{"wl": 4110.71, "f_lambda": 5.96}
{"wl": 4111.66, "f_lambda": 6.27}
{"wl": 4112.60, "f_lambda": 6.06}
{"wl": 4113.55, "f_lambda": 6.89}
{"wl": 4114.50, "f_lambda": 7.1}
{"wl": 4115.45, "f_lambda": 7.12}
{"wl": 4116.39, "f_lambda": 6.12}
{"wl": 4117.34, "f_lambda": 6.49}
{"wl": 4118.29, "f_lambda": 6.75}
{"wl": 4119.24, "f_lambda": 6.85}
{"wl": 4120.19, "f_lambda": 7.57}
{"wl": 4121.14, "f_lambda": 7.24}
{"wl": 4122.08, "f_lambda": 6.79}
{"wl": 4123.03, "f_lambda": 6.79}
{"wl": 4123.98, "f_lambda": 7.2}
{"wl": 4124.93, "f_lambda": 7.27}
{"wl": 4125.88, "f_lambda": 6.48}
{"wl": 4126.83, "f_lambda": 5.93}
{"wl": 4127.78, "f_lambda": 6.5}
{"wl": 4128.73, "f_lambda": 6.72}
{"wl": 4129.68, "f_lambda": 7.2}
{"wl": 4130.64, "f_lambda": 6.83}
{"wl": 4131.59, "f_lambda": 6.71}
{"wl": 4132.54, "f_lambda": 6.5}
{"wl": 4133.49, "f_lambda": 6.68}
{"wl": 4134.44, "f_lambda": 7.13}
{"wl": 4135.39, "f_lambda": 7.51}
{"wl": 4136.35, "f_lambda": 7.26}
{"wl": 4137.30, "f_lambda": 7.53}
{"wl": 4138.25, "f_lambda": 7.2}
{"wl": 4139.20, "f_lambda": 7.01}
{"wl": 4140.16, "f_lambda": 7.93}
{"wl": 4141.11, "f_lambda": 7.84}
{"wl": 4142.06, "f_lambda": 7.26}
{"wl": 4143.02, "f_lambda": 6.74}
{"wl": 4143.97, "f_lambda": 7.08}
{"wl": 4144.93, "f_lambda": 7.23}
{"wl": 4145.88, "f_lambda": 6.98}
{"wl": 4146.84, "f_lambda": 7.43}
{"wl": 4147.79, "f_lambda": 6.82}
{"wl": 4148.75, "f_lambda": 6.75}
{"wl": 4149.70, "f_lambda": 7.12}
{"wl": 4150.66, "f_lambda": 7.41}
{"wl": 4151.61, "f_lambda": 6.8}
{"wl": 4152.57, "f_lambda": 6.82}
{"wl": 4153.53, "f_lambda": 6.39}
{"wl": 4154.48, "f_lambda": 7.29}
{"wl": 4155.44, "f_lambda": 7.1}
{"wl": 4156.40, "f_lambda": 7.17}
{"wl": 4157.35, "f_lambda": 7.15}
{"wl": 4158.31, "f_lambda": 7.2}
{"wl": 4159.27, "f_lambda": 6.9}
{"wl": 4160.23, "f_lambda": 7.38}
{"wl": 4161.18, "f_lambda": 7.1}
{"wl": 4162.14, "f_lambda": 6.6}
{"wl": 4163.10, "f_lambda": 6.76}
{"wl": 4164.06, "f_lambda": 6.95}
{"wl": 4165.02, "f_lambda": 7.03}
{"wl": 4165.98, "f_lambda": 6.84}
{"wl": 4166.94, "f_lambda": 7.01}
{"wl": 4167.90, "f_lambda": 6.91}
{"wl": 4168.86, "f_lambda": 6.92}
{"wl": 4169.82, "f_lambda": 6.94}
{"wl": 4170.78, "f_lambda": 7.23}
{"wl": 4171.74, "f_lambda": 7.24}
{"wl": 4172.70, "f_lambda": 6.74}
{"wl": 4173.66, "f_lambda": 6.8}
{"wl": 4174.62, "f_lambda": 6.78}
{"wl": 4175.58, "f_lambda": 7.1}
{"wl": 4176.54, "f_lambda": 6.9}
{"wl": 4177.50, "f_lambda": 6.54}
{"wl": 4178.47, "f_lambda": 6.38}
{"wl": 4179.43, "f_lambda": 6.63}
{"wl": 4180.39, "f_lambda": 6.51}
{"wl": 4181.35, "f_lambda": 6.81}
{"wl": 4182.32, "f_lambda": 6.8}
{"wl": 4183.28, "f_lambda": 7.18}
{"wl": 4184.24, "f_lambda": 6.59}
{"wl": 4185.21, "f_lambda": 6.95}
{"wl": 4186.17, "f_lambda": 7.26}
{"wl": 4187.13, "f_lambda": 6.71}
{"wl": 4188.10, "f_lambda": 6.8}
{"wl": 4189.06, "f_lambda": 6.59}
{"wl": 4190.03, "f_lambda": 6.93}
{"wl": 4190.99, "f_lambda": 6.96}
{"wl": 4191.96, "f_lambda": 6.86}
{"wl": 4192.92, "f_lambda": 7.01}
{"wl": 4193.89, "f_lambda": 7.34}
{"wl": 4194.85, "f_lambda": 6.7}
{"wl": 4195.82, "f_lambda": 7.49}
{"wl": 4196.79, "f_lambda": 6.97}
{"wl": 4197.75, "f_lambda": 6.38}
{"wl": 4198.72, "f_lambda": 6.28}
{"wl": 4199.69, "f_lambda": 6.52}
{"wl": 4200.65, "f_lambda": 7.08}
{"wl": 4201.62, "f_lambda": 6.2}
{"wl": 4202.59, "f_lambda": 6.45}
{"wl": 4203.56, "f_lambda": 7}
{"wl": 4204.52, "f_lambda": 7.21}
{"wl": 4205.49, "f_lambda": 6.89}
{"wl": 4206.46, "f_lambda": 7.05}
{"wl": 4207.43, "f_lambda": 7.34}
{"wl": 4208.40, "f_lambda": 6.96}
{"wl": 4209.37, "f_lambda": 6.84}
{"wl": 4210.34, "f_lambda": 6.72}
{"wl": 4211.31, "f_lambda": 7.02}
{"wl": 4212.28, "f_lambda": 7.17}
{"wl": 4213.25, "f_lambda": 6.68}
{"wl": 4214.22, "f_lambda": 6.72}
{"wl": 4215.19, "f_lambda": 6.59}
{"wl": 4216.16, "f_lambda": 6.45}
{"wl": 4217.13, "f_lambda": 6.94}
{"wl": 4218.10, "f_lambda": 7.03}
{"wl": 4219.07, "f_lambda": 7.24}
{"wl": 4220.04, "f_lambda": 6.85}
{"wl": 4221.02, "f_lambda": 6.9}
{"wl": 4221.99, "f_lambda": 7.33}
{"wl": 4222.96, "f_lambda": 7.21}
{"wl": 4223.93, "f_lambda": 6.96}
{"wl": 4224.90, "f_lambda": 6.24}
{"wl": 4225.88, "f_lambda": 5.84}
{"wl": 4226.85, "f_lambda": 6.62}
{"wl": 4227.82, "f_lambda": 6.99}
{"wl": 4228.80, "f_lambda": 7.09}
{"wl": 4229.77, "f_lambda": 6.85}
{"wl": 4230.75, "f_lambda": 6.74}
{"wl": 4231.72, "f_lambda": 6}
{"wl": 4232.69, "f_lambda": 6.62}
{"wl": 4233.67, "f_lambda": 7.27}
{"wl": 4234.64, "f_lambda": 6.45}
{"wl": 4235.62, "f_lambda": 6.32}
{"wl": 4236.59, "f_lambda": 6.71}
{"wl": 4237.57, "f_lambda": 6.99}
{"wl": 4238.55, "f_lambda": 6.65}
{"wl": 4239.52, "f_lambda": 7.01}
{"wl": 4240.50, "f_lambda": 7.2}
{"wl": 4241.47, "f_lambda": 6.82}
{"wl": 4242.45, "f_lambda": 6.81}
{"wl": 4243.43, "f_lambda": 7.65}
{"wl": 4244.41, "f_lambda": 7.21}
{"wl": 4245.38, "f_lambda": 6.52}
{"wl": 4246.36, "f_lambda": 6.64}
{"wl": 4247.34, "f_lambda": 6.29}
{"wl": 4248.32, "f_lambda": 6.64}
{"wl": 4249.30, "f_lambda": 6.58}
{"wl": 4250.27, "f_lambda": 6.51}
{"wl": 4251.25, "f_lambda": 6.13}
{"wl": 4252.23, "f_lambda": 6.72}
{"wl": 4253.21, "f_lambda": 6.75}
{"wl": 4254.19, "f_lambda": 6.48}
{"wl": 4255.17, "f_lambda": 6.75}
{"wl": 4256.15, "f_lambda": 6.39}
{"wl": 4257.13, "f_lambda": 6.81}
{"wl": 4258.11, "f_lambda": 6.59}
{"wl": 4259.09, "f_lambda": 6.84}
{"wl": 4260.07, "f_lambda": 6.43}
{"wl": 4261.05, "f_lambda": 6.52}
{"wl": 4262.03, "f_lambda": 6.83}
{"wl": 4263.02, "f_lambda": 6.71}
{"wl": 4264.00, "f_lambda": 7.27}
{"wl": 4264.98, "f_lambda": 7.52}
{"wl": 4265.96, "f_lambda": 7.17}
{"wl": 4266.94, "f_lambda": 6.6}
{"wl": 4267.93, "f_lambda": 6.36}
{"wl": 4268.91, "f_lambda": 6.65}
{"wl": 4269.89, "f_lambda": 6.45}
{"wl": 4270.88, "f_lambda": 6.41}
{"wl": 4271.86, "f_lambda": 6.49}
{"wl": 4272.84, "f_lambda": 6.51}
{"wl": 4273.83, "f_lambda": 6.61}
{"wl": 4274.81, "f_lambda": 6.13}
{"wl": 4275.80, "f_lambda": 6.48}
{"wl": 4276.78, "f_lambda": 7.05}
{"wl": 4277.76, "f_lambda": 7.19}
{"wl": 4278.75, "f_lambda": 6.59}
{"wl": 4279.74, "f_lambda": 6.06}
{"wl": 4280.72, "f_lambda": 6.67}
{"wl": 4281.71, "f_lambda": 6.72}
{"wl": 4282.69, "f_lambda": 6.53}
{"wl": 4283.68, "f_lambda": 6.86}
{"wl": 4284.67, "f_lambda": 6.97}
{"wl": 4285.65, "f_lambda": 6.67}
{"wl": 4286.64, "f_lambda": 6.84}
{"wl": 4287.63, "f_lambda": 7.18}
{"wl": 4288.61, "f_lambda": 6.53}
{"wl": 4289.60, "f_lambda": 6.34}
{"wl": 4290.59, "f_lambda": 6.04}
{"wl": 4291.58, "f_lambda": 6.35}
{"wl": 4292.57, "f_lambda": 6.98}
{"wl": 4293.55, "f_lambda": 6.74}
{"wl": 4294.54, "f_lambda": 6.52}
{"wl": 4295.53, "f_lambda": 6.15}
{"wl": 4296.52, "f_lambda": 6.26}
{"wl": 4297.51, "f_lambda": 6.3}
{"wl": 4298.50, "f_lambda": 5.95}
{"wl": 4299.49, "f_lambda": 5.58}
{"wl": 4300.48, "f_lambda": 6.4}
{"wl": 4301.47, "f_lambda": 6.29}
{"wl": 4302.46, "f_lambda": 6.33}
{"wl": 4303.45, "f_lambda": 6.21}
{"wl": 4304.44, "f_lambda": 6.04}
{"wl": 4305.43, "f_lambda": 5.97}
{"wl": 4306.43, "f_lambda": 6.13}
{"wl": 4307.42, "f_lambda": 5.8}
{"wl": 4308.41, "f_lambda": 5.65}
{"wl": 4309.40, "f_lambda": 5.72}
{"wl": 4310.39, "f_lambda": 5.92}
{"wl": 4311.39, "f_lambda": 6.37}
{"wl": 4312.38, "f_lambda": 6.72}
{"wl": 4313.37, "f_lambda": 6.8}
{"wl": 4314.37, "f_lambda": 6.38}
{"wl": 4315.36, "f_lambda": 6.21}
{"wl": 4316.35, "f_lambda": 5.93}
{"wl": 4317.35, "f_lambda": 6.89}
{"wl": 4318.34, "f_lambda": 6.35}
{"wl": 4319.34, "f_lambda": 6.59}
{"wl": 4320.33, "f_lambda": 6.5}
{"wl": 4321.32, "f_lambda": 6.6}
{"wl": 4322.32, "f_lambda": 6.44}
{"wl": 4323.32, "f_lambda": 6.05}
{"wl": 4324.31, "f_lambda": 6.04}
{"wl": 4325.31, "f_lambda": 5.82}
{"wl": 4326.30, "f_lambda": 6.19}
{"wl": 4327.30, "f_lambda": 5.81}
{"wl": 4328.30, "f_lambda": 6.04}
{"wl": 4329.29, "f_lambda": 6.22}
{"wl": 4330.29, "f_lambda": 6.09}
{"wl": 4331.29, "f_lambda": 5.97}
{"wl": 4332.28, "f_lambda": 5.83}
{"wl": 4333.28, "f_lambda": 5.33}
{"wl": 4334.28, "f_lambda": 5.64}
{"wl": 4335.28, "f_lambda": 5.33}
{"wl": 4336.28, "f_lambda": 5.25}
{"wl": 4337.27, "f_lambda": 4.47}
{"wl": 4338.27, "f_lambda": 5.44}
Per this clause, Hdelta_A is 2.5 angstroms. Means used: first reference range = 7.43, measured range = 6.79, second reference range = 7.09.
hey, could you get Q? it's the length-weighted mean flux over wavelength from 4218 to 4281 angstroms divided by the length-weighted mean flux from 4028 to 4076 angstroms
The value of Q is 0.90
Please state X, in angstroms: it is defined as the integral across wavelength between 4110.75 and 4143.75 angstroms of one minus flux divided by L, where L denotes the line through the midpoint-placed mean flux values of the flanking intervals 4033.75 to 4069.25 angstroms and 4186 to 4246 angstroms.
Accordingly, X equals 1.5 angstroms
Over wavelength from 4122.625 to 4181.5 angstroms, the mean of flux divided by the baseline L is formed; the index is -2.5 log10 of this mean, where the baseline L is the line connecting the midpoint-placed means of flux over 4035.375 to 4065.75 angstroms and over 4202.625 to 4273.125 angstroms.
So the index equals 0.02 mag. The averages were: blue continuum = 7.54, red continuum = 6.77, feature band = 6.97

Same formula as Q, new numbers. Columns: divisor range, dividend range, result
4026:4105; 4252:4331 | 0.88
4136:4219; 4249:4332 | 0.93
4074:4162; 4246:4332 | 0.93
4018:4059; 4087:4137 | 0.91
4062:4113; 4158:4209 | 0.98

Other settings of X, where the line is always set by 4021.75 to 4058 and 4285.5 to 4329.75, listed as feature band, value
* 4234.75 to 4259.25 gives -0.63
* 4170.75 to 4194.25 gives -0.10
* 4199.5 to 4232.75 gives -0.67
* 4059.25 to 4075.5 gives -0.44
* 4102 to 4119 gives 1.33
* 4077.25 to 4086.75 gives 0.14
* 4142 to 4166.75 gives -0.21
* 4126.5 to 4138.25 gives 0.24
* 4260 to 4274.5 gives -0.55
